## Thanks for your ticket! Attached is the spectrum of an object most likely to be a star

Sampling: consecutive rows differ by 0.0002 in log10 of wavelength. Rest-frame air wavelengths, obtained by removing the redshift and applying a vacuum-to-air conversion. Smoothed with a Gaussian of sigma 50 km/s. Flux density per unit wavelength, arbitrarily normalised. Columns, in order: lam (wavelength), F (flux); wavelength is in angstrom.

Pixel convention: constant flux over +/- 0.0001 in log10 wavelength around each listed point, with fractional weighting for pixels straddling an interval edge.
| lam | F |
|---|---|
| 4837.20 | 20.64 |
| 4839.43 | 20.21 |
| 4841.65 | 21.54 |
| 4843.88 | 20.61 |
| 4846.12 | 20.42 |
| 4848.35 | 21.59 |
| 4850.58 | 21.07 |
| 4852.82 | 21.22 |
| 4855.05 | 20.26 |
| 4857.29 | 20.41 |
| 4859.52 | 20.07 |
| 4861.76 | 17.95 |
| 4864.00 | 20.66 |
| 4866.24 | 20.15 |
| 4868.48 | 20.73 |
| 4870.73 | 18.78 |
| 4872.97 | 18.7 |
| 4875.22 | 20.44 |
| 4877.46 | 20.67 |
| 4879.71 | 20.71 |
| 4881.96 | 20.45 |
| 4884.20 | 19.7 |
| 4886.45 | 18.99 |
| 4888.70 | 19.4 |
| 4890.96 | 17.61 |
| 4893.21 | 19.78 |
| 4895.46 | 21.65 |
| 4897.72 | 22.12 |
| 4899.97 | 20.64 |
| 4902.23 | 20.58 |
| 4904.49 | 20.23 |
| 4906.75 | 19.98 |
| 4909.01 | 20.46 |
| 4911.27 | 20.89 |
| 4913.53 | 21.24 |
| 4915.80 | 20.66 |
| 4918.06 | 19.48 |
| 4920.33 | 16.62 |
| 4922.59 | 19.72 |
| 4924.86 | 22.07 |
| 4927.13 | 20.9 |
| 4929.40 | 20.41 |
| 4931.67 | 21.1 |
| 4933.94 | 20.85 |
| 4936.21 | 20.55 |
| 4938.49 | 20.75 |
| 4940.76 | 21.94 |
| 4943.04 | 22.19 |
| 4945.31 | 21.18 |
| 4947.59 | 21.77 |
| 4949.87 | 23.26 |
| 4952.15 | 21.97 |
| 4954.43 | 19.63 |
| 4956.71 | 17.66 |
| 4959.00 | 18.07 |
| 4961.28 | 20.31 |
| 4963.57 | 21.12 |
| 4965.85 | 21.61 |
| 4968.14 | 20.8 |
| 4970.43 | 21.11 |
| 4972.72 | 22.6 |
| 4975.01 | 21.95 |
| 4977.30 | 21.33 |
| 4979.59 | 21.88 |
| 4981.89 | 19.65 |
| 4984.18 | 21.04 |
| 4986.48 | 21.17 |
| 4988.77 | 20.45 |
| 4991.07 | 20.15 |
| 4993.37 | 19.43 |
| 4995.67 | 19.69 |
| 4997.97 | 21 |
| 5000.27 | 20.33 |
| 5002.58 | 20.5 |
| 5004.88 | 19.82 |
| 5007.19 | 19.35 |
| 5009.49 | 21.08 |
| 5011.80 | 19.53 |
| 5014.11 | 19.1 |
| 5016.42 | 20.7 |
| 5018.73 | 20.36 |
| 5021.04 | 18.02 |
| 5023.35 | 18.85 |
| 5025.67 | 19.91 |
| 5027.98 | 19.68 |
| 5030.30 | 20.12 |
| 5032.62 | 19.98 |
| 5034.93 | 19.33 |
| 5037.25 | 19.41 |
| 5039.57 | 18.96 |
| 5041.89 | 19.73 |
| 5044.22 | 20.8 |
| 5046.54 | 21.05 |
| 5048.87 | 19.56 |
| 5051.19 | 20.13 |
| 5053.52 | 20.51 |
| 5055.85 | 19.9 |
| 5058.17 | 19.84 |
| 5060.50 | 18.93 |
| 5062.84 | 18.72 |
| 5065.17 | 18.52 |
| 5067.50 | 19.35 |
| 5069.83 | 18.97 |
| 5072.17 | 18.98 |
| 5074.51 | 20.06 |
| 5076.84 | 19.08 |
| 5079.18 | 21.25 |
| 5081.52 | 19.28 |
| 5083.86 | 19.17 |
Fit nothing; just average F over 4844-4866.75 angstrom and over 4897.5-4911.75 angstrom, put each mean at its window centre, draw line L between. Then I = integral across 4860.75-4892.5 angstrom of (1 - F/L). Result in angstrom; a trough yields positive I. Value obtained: 1.3 angstrom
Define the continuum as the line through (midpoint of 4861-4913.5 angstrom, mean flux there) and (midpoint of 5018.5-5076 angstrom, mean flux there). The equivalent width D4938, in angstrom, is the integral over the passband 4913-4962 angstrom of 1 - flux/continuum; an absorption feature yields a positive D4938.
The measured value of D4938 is -1.53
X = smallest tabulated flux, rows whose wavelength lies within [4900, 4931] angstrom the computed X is 16.62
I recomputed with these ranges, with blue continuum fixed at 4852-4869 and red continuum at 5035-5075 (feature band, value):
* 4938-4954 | -1.5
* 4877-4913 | -0.4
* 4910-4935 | -0.5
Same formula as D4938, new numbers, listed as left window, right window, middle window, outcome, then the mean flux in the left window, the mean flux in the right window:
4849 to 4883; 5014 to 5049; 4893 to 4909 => -0.53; 20.2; 19.7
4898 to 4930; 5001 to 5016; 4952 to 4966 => 0.23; 20.3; 19.9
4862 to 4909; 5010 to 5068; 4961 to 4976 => -1.18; 20.1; 19.7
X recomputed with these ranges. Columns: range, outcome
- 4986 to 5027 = 18.02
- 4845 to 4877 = 17.95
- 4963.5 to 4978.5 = 20.8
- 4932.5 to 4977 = 17.66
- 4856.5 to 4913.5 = 17.61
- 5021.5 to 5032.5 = 18.85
